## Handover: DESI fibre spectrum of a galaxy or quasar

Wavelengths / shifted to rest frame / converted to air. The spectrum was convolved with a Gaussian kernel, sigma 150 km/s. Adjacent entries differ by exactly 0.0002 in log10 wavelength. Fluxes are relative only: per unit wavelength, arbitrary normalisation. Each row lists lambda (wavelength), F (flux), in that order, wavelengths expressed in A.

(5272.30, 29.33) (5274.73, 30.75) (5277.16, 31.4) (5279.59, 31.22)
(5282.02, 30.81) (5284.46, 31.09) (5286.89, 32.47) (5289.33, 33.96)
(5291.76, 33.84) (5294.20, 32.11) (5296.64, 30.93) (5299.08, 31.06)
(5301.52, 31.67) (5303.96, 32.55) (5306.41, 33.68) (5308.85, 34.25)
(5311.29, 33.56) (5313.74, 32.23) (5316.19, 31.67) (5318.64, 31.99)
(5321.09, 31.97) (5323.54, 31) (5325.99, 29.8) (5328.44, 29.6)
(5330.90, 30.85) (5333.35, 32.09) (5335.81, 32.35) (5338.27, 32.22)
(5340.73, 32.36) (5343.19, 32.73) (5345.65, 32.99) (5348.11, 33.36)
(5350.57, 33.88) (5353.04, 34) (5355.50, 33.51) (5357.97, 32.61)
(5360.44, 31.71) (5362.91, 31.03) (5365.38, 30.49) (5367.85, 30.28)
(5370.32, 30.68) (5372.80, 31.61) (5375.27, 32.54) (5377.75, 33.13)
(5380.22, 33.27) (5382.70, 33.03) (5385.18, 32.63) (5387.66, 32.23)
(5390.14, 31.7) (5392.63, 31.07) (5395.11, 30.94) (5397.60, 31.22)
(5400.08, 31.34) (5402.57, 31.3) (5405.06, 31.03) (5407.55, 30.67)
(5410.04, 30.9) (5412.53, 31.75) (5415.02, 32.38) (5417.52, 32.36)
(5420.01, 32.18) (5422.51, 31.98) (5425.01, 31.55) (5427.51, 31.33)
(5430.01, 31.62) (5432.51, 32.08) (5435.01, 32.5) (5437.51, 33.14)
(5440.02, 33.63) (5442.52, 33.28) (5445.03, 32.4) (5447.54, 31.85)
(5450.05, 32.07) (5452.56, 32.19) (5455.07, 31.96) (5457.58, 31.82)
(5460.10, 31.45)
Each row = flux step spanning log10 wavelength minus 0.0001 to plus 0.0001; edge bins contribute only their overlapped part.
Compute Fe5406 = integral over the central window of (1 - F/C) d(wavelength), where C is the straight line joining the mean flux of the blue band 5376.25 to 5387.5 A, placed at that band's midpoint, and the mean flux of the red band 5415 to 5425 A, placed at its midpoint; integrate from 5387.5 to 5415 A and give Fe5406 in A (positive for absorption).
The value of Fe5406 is 1.0 A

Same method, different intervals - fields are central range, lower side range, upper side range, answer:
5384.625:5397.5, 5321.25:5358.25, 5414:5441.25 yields 0.2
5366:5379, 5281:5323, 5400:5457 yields 0.2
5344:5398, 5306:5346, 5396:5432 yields -0.7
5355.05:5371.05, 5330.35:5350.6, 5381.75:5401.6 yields 0.4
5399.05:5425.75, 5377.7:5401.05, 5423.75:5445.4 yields 0.5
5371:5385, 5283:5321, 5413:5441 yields -0.1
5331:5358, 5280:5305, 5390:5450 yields -0.8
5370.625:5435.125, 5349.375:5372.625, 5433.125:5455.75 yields 0.9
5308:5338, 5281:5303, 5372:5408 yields 0.2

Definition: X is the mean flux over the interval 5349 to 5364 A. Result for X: 32.8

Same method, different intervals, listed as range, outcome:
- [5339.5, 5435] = 32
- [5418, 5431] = 31.8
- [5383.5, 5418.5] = 31.5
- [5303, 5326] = 32.4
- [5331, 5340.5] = 32.1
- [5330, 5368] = 32.3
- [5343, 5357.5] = 33.4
